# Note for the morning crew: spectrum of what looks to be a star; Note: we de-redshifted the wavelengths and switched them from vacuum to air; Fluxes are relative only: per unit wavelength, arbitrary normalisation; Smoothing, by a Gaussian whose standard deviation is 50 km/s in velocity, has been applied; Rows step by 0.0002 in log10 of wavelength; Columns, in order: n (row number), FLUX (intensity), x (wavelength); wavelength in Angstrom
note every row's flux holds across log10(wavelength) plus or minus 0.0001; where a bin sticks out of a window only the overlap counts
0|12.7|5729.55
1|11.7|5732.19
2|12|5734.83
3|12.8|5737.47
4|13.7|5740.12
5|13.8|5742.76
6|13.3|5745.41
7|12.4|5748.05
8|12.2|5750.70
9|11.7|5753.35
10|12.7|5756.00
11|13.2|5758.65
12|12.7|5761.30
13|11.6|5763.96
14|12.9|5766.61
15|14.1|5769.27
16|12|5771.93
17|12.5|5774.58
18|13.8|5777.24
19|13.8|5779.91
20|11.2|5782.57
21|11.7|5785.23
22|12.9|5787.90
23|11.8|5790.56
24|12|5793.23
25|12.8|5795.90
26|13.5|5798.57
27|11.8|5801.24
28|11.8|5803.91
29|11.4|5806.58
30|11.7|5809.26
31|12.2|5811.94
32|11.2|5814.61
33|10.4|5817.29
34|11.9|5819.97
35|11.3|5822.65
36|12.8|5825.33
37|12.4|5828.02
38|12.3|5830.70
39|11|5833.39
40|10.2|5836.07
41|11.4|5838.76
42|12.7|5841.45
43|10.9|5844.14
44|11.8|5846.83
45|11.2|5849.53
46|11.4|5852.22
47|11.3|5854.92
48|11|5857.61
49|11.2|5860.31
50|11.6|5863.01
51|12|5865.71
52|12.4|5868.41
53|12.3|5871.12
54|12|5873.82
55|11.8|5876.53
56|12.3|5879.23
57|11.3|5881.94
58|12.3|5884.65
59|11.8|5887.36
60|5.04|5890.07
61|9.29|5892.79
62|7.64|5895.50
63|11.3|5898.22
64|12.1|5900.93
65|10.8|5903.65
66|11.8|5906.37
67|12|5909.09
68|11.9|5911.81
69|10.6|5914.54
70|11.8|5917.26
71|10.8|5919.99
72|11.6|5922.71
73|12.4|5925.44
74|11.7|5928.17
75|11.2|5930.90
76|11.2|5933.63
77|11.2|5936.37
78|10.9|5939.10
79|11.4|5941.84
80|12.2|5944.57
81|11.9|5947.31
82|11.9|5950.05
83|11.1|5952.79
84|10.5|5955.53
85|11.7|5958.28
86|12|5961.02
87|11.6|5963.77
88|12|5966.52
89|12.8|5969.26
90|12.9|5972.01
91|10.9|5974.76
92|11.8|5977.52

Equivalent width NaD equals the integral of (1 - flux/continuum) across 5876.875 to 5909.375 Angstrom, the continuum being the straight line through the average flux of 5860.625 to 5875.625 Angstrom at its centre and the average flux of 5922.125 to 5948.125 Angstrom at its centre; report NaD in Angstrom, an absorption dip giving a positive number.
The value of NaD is 3.3 Angstrom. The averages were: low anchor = 12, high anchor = 11.6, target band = 10.6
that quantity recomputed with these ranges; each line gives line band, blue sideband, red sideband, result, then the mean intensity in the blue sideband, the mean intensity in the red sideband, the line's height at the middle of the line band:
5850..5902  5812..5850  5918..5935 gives 2.17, 11.6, 11.5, 11.5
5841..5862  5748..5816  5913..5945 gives 0.92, 12.4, 11.4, 11.9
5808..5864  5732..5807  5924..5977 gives 3.29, 12.6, 11.7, 12.2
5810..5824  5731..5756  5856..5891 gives 0.60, 12.6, 11.4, 11.9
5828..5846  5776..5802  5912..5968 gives 1.04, 12.5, 11.5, 12.2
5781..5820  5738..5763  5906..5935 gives 1.74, 12.8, 11.5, 12.5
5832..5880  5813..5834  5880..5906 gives -2.43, 11.7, 10.3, 11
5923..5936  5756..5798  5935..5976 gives 0.24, 12.6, 11.7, 11.8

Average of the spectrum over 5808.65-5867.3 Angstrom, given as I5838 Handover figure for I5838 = 11.5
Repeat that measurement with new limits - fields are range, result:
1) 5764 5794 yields 12.6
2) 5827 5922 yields 11.2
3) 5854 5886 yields 11.8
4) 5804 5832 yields 11.8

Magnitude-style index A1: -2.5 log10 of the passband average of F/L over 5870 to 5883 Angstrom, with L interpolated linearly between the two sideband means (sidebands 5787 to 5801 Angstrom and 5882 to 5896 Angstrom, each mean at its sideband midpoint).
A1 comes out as -0.20 mag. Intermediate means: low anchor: 12.5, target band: 12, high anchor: 9.5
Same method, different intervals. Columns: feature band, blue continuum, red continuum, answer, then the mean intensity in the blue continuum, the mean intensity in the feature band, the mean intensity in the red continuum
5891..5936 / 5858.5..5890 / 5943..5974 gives 0.06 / 11.6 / 11.1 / 11.9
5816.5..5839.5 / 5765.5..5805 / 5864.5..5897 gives 0.02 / 12.6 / 11.6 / 10.8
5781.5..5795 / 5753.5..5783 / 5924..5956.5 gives 0.06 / 12.8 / 12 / 11.5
